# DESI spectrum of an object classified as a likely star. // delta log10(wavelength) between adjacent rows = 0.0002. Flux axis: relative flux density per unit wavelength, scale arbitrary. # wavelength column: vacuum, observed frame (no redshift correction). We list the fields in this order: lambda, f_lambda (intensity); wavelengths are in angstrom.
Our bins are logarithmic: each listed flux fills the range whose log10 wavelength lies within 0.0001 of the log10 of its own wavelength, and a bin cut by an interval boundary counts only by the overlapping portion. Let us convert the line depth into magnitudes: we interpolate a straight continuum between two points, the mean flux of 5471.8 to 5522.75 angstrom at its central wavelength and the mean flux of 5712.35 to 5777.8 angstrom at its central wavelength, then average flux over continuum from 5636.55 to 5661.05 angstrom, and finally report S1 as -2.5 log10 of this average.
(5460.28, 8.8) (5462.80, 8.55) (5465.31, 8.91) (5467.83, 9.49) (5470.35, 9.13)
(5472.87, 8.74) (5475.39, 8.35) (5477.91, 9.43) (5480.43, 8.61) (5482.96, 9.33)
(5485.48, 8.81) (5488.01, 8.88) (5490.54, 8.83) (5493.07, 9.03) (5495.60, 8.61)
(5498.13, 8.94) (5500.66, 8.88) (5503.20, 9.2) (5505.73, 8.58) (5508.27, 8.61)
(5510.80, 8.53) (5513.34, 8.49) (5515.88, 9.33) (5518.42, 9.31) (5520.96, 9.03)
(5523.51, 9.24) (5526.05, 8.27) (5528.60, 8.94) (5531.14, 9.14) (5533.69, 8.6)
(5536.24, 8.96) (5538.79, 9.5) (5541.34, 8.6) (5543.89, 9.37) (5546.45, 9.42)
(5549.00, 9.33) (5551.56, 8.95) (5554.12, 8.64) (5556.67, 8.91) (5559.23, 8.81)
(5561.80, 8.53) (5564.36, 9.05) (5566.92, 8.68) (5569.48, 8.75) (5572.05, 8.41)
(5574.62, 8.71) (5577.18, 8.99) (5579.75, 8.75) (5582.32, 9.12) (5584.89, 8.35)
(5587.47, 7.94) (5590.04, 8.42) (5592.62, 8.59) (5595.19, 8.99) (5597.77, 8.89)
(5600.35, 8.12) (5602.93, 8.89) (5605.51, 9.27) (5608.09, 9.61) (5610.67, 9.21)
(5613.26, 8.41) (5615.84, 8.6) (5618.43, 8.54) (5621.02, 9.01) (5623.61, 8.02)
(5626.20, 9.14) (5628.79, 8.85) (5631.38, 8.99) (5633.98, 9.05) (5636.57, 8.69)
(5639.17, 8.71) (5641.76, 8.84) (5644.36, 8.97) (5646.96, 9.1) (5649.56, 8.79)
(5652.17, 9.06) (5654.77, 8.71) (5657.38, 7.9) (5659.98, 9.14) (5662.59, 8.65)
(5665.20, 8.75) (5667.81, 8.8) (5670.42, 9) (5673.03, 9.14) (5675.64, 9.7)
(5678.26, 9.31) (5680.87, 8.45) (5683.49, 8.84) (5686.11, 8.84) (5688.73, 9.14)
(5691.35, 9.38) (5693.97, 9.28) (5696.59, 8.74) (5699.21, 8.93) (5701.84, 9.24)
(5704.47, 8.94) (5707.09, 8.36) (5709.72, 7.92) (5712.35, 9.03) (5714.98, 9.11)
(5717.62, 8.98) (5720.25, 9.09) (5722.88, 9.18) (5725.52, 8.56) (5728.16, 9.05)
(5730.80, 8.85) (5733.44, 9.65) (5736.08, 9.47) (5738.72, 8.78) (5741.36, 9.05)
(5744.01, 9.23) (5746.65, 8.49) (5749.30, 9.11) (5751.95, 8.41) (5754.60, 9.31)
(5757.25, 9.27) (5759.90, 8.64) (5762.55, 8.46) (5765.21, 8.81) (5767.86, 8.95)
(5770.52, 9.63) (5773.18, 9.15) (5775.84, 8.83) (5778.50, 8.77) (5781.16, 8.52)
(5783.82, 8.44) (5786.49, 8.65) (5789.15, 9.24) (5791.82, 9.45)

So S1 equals 0.02 mag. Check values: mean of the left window 8.88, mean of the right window 9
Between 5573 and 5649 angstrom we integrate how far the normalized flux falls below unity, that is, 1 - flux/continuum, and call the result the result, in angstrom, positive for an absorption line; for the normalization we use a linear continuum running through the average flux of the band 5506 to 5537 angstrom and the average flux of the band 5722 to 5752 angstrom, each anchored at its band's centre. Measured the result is 1.16 angstrom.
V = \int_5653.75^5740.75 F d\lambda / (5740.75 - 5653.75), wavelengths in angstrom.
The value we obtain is 8.94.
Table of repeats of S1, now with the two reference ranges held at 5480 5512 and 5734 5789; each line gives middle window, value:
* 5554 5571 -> 0.01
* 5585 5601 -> 0.05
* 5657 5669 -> 0.02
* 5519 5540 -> -0.01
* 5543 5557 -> -0.03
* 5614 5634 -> 0.02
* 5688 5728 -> 0.00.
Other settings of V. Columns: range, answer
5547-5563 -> 8.89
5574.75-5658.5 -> 8.77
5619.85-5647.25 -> 8.84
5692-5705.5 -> 9.05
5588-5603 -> 8.59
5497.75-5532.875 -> 8.89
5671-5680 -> 9.31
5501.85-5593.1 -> 8.84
